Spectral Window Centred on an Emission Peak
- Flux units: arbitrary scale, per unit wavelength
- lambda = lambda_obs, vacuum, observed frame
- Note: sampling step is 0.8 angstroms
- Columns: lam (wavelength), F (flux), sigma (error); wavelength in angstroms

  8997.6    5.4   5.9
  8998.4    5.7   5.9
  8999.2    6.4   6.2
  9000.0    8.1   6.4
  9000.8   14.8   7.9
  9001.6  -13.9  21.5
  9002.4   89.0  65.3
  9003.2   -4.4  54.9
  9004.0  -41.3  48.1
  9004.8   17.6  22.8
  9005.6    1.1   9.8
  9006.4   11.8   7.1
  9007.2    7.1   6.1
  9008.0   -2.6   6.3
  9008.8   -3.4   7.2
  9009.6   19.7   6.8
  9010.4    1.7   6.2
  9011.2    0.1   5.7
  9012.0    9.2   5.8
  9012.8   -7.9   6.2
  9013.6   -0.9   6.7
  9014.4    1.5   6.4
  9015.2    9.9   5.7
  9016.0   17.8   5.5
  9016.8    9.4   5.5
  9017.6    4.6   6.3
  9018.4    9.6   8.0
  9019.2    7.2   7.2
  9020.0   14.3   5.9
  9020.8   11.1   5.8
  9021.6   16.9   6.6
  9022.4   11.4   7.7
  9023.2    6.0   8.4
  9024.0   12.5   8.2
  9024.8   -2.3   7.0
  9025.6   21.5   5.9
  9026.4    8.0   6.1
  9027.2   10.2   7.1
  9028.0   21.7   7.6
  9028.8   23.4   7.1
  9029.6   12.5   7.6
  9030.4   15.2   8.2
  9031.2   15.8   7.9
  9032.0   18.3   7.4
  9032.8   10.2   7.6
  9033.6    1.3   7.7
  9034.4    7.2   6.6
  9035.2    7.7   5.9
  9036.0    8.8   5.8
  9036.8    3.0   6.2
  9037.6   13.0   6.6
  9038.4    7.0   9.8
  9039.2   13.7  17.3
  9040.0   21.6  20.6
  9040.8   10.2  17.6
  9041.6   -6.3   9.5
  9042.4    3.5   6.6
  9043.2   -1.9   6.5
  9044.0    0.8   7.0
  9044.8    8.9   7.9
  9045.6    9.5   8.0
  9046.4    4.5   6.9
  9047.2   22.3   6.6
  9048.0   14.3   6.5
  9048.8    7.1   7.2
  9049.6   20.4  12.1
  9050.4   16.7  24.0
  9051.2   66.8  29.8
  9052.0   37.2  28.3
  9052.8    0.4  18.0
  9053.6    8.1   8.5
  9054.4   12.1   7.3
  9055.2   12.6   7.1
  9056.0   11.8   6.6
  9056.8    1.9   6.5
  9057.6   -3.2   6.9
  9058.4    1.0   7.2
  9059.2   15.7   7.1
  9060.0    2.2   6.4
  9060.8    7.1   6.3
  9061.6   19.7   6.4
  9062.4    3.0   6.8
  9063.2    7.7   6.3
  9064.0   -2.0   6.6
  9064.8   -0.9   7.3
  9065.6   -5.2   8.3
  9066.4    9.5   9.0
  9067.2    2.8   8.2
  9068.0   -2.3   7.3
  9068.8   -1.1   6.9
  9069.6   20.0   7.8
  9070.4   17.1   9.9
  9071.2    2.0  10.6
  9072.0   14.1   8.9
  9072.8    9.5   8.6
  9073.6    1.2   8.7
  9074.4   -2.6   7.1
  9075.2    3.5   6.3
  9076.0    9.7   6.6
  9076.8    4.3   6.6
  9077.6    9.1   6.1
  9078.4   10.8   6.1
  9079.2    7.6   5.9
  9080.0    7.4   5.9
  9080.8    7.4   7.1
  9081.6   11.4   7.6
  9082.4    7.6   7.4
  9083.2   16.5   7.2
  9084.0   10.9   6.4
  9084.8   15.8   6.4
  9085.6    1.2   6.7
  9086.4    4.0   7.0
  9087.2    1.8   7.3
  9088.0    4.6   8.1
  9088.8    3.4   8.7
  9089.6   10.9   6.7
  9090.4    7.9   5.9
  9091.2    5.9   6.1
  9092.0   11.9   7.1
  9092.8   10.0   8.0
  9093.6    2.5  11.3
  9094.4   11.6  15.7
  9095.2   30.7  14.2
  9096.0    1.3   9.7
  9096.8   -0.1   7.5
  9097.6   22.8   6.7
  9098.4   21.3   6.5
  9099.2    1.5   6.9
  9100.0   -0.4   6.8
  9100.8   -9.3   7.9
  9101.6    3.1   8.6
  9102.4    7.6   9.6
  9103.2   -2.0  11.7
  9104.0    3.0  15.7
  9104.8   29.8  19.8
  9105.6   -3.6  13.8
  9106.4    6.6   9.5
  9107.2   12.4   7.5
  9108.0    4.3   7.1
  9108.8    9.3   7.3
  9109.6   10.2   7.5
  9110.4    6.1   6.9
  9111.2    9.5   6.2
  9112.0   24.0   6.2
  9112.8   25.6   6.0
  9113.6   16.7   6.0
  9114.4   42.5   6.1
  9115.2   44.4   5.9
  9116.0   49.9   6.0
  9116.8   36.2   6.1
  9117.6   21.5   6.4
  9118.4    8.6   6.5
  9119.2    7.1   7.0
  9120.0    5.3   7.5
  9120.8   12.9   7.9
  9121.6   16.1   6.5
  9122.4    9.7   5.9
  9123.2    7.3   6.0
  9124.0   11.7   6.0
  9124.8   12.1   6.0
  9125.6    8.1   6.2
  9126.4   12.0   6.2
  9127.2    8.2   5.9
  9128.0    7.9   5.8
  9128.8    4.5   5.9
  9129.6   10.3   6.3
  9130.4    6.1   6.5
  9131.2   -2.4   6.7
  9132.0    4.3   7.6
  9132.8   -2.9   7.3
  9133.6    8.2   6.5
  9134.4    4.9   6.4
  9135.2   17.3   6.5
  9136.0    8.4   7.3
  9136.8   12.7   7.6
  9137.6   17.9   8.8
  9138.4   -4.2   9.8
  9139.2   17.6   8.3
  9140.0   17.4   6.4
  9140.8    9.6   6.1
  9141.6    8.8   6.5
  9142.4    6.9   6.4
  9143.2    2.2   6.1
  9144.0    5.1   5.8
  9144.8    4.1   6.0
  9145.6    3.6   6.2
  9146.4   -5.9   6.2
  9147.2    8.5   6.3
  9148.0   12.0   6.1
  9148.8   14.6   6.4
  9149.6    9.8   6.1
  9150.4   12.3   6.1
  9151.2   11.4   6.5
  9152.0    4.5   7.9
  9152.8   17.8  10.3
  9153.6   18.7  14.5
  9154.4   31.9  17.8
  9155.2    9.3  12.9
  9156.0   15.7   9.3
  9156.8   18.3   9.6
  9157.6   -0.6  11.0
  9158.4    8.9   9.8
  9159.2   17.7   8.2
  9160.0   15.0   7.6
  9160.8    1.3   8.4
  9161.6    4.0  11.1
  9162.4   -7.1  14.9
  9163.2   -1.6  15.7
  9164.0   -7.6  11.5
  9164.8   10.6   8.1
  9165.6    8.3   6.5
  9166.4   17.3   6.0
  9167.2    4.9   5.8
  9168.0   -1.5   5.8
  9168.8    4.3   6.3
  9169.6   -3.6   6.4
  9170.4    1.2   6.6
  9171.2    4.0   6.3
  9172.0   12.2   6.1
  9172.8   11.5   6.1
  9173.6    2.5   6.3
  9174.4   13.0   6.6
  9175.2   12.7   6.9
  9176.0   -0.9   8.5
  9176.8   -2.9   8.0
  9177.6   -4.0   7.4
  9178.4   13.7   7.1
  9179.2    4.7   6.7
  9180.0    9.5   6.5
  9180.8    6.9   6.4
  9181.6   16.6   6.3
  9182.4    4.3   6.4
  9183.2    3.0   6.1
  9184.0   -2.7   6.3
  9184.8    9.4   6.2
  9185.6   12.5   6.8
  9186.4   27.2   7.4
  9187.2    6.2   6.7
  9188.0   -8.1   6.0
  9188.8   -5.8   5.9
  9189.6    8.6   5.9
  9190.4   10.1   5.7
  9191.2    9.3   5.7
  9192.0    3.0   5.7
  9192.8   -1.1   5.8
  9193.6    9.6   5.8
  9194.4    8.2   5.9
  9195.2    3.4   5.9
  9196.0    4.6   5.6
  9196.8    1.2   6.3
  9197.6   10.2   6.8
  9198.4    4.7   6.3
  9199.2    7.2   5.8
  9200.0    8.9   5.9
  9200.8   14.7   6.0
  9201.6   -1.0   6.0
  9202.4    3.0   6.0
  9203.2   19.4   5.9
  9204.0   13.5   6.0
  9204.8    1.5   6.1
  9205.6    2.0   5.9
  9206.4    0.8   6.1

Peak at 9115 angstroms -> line [O III]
